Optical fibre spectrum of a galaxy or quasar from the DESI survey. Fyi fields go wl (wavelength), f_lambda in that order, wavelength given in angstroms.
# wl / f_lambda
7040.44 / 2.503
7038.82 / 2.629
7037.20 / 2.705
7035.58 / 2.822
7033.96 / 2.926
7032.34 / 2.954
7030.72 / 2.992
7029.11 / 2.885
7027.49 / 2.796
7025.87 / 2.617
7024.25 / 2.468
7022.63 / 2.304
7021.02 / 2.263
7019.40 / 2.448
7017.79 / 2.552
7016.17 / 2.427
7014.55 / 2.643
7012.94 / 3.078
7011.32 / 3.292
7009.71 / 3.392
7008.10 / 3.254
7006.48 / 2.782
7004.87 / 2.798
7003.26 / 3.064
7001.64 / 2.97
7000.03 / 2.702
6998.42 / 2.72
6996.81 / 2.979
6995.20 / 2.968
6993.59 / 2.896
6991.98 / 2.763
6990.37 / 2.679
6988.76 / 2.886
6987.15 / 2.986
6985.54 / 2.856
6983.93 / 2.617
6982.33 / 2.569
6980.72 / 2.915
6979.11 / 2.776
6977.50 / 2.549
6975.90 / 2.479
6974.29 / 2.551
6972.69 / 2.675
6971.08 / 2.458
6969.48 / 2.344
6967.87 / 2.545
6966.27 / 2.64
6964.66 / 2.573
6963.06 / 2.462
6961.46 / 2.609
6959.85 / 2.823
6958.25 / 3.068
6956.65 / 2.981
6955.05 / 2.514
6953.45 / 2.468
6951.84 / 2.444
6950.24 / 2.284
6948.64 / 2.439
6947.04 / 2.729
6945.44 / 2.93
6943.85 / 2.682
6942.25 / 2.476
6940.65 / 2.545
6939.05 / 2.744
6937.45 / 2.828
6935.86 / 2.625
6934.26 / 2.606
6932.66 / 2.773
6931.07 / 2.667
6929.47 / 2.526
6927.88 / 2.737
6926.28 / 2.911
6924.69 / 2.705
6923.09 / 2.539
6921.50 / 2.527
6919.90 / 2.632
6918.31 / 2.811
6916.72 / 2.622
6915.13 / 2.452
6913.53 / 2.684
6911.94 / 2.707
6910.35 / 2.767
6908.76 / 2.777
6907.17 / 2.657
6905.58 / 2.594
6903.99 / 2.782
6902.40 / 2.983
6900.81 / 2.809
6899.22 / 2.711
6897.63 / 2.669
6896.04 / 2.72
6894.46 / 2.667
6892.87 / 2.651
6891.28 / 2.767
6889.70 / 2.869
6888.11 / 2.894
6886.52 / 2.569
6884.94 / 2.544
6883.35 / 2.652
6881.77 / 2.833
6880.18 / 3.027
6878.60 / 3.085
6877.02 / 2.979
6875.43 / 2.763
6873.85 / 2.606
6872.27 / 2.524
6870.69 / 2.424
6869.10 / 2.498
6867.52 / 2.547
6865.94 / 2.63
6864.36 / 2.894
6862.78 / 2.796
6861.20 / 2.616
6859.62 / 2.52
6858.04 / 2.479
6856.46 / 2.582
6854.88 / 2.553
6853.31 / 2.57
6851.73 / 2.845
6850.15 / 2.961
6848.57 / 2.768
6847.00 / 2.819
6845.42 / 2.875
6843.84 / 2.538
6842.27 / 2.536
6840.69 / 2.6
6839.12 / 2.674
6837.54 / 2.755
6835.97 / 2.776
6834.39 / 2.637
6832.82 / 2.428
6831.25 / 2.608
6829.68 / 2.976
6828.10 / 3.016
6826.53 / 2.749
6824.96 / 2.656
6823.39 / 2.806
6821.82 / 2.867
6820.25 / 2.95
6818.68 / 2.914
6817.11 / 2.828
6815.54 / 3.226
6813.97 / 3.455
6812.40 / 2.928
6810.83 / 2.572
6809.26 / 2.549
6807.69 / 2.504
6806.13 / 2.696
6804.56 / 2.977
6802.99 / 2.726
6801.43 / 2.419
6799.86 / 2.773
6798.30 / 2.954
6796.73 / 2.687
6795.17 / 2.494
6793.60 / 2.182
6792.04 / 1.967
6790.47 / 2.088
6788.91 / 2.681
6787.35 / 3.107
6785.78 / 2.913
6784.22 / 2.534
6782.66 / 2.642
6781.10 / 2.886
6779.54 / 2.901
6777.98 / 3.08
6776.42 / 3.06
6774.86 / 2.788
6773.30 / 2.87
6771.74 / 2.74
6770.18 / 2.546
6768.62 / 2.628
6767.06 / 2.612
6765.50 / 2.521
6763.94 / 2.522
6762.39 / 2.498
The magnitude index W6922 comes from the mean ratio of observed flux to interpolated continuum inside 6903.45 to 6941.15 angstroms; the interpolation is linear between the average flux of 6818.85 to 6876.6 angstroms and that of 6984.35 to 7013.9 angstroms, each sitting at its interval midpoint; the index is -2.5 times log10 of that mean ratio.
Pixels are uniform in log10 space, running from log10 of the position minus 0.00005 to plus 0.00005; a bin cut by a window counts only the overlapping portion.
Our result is 0.06 mag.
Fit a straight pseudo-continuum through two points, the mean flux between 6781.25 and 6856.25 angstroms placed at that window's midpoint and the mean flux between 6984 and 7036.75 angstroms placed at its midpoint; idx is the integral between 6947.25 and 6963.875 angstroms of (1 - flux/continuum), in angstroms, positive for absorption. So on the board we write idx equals 1.0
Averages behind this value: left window 2.72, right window 2.81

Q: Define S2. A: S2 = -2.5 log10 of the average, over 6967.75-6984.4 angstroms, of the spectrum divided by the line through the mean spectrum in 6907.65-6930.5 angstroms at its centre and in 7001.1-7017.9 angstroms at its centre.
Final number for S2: 0.10 mag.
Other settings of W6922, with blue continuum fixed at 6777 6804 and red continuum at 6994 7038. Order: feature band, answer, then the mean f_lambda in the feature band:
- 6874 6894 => -0.03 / 2.79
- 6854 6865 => 0.03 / 2.63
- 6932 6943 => 0.04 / 2.65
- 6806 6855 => -0.04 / 2.77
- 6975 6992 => 0.02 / 2.73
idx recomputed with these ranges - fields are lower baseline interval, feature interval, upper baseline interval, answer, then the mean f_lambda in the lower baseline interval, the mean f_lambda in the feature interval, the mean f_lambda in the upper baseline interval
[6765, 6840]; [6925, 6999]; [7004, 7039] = 2.30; 2.74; 2.68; 2.78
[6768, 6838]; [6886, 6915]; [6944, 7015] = 0.19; 2.75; 2.73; 2.75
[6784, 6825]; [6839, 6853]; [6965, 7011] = 0.03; 2.72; 2.73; 2.78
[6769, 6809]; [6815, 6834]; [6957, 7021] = -0.89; 2.69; 2.83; 2.76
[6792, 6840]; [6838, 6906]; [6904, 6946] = 0.02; 2.75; 2.71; 2.67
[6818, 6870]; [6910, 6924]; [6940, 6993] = 0.20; 2.71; 2.63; 2.65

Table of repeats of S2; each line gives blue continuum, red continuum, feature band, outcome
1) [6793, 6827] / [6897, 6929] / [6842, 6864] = 0.02 mag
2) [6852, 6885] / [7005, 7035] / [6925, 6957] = 0.03 mag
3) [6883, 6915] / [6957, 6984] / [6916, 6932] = 0.01 mag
